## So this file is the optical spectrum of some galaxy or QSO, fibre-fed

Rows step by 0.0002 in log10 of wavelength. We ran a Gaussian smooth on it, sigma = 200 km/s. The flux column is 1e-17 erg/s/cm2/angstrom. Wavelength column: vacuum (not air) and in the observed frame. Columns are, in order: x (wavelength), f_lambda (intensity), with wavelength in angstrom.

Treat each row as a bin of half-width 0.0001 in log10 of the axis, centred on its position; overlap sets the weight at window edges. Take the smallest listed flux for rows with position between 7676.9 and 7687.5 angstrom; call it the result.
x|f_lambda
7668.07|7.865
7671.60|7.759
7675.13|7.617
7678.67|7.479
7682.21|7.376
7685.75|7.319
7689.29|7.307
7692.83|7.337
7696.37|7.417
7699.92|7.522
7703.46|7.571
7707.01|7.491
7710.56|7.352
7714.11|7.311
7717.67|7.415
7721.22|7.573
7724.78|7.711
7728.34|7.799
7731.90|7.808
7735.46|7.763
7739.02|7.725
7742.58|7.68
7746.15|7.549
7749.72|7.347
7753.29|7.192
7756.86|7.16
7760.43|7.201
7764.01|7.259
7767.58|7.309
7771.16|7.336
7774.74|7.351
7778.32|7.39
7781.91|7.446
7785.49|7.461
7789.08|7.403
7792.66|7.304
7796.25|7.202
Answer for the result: 7.319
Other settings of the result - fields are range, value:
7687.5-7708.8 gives 7.307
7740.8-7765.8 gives 7.16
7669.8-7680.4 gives 7.479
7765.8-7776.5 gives 7.309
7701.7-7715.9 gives 7.311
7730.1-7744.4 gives 7.68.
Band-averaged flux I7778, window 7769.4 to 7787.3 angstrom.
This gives 7.39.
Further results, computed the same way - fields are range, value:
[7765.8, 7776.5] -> 7.33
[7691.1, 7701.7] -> 7.43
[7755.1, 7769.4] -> 7.23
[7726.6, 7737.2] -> 7.79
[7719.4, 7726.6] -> 7.64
